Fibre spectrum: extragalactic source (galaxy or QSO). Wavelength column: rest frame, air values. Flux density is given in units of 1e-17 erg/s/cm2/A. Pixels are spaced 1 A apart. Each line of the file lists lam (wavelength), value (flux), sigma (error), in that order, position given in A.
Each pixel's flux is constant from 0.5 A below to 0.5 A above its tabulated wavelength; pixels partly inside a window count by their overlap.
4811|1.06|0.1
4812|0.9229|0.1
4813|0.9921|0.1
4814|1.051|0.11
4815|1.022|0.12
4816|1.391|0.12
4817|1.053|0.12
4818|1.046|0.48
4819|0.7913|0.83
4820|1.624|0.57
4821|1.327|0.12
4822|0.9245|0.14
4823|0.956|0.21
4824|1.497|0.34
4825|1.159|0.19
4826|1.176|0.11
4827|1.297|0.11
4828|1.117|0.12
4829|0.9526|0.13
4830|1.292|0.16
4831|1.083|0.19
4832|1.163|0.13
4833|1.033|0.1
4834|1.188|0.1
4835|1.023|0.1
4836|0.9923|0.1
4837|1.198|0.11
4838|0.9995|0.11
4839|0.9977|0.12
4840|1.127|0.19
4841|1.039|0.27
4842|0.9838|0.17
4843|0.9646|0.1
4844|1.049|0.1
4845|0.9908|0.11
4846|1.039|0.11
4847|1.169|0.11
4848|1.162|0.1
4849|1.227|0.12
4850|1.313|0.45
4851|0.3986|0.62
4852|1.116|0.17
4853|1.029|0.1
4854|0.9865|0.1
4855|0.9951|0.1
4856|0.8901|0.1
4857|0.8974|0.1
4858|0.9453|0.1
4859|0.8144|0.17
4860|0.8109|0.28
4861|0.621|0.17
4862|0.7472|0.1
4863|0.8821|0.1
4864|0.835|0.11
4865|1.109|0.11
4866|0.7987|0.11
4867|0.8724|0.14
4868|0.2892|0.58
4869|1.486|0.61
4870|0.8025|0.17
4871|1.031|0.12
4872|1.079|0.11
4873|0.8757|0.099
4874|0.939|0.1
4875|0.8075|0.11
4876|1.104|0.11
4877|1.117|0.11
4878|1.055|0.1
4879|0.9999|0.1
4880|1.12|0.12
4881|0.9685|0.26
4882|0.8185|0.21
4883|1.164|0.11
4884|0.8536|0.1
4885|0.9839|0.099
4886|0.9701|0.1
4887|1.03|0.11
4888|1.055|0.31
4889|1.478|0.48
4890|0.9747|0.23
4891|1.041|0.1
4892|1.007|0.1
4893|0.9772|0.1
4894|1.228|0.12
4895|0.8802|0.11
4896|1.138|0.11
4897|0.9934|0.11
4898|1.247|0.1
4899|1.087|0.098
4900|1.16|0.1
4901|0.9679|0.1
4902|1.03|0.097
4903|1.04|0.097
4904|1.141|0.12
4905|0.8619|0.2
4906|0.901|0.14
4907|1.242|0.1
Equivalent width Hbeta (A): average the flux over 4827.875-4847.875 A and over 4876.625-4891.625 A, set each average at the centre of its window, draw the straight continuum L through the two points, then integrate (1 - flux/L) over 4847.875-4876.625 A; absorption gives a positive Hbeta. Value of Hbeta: 3.6 A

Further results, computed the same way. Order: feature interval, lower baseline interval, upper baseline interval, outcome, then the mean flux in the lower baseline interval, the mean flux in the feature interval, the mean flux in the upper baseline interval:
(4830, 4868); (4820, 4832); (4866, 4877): 2.8 A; 1.18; 0.981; 0.931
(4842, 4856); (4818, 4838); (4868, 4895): 0.9 A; 1.14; 1.03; 1.02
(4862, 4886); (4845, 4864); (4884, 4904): 1.3 A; 0.945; 0.952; 1.06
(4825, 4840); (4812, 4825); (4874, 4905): 0.1 A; 1.13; 1.11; 1.04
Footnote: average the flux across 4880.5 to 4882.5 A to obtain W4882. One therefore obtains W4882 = 0.893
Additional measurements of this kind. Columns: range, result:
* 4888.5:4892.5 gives 1.13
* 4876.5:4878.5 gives 1.09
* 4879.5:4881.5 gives 1.04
